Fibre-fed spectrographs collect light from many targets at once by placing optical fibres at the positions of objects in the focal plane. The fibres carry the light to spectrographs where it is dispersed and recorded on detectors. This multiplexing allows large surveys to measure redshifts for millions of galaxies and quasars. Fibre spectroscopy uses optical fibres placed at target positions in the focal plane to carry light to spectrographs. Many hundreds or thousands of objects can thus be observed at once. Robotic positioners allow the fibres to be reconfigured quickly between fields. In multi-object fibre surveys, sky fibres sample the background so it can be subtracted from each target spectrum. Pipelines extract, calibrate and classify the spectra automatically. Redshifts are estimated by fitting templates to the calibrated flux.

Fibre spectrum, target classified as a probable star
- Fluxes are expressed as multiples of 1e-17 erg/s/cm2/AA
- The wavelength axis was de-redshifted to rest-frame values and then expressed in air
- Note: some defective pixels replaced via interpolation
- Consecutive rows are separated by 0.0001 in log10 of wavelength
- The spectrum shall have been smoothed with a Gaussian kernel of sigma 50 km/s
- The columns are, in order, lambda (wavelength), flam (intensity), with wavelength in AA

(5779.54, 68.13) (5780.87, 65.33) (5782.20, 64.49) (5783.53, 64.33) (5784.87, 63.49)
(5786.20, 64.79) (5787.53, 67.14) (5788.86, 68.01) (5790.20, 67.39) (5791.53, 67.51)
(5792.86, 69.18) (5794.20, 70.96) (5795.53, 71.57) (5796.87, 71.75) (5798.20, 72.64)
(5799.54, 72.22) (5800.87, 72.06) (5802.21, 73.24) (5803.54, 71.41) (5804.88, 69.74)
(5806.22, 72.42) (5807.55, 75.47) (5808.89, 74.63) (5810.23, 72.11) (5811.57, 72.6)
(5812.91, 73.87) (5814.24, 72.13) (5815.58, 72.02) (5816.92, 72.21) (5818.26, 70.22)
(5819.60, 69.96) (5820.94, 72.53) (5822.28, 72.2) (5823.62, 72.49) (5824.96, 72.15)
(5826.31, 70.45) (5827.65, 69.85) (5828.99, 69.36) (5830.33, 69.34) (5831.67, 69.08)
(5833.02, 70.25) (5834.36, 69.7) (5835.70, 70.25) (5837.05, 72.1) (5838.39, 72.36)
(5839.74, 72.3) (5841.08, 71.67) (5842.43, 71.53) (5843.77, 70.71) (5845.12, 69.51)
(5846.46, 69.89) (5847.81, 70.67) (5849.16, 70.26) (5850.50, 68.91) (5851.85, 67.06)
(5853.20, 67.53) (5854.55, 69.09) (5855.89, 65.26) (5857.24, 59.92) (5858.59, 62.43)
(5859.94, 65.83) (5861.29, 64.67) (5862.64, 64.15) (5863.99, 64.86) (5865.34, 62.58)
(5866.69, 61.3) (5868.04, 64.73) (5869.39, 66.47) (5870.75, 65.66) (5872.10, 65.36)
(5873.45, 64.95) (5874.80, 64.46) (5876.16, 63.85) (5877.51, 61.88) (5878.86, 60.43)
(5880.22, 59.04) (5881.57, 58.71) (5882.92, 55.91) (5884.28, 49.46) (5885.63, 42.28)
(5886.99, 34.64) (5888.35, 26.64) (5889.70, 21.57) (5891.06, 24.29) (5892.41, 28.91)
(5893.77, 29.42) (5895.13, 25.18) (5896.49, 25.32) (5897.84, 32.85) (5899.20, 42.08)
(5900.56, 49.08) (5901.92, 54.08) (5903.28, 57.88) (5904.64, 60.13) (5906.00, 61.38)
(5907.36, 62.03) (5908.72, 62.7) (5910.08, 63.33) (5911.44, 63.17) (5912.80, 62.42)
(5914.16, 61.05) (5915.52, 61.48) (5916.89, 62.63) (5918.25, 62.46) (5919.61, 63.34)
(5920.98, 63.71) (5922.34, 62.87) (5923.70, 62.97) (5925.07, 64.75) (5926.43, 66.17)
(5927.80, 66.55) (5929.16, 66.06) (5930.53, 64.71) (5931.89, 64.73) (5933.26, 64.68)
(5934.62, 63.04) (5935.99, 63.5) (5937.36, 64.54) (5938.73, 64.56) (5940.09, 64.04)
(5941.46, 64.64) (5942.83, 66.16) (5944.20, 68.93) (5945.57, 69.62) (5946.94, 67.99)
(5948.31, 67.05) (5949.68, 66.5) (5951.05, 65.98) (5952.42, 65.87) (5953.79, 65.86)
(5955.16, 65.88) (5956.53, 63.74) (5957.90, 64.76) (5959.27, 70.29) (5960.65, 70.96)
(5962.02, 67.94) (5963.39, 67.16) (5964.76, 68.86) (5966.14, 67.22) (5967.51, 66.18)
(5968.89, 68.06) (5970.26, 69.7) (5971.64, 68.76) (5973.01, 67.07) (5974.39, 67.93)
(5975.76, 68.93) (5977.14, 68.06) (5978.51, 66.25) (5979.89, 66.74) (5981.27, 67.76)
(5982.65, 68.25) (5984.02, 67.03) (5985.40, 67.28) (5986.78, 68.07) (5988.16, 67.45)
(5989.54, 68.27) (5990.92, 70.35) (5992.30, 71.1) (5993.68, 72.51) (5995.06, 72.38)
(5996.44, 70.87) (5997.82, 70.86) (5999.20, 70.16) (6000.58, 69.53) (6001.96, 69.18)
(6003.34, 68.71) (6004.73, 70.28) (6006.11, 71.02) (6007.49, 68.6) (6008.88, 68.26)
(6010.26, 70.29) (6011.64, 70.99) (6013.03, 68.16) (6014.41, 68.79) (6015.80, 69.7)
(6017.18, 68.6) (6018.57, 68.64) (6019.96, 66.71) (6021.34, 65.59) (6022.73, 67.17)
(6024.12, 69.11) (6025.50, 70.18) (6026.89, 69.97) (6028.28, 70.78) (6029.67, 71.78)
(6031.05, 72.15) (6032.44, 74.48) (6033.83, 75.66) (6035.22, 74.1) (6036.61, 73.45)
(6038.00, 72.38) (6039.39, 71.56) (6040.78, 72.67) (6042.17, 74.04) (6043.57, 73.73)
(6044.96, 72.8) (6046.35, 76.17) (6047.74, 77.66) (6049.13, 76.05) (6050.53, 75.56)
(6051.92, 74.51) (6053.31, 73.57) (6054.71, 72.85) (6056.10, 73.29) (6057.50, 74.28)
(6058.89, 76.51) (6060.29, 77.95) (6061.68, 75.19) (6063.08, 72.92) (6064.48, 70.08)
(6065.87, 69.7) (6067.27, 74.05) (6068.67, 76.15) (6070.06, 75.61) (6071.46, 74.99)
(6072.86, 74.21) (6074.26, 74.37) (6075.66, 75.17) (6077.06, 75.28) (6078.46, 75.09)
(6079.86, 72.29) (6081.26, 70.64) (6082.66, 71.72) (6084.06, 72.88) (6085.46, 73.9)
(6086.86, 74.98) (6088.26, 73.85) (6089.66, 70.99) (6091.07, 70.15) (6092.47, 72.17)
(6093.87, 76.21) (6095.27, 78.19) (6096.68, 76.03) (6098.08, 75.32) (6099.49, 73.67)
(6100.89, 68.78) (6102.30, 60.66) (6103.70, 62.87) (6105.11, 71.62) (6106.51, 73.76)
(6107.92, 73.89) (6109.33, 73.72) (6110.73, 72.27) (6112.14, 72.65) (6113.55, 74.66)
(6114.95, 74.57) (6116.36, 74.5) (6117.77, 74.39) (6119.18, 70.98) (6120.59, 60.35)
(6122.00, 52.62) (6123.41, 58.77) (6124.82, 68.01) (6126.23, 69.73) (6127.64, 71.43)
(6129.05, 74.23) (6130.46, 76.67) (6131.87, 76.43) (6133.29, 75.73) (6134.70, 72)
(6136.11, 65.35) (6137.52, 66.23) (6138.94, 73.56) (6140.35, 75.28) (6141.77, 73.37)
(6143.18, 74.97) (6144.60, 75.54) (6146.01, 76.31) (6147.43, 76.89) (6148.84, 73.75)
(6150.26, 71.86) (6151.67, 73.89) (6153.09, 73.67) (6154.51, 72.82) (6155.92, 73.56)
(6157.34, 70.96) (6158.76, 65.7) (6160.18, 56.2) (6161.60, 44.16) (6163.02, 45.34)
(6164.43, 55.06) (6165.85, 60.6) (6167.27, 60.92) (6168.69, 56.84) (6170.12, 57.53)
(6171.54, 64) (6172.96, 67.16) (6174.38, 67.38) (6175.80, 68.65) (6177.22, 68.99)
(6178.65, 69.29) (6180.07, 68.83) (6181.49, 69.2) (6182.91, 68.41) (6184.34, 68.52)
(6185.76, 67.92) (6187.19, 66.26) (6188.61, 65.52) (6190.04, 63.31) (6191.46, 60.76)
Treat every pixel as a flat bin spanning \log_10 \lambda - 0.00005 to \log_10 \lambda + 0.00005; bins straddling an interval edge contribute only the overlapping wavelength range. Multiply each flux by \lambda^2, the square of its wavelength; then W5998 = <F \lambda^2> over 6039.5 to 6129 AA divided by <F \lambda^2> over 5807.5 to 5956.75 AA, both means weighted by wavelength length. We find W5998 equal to 1.24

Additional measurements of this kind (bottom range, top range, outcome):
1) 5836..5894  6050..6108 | 1.32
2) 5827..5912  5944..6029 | 1.21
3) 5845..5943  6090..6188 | 1.28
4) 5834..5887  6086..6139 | 1.20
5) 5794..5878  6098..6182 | 1.10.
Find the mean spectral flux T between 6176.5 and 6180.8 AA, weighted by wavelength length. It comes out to 69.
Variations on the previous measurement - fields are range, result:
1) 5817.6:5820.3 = 70.1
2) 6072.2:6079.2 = 74.8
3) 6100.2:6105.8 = 65.9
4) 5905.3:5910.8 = 62.4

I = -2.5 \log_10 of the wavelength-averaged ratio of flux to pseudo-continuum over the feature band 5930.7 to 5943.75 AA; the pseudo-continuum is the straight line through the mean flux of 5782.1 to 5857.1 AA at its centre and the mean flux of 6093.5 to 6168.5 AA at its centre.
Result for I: 0.09 mag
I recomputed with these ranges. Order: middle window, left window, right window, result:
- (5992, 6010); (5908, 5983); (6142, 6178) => -0.07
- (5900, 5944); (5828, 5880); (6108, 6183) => 0.08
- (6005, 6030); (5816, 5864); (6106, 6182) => 0.00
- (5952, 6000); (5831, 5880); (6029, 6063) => 0.05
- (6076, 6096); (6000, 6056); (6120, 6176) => -0.06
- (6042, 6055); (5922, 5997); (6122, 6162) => -0.09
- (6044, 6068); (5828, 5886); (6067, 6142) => -0.05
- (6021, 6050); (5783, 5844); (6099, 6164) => -0.04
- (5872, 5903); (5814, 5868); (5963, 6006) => 0.46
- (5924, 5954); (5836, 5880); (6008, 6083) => 0.06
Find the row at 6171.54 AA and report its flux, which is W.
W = 64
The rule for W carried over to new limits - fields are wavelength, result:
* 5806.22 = 72.42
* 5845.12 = 69.51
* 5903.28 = 57.88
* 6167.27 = 60.92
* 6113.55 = 74.66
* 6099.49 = 73.67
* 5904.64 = 60.13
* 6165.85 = 60.6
